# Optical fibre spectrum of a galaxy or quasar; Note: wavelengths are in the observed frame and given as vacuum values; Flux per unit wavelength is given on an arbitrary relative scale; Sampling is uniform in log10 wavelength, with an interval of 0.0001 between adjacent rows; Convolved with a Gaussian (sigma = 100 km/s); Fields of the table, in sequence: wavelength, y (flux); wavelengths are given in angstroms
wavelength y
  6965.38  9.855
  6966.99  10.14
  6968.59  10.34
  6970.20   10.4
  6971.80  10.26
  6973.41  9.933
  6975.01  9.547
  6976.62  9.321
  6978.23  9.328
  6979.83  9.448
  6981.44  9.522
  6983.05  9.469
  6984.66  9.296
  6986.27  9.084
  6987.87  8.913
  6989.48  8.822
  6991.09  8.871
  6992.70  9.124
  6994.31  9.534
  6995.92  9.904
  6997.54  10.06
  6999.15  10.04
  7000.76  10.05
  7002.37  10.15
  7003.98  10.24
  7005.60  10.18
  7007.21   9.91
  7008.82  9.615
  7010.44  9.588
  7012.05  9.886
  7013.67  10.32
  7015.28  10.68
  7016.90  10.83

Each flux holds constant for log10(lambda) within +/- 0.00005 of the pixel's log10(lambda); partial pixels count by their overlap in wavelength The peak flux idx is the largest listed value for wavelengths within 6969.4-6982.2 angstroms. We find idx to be 10.4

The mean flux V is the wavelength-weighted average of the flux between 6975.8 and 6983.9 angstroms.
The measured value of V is 9.41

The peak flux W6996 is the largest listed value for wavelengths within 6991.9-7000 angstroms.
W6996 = 10.06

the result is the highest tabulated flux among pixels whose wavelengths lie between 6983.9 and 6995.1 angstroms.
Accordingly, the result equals 9.534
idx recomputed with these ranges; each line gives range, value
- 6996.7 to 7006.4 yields 10.24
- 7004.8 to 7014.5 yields 10.32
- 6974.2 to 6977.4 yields 9.547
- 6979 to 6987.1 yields 9.522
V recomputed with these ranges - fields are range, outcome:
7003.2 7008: 10.1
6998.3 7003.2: 10.1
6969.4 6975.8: 10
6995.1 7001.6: 10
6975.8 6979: 9.3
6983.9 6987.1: 9.21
